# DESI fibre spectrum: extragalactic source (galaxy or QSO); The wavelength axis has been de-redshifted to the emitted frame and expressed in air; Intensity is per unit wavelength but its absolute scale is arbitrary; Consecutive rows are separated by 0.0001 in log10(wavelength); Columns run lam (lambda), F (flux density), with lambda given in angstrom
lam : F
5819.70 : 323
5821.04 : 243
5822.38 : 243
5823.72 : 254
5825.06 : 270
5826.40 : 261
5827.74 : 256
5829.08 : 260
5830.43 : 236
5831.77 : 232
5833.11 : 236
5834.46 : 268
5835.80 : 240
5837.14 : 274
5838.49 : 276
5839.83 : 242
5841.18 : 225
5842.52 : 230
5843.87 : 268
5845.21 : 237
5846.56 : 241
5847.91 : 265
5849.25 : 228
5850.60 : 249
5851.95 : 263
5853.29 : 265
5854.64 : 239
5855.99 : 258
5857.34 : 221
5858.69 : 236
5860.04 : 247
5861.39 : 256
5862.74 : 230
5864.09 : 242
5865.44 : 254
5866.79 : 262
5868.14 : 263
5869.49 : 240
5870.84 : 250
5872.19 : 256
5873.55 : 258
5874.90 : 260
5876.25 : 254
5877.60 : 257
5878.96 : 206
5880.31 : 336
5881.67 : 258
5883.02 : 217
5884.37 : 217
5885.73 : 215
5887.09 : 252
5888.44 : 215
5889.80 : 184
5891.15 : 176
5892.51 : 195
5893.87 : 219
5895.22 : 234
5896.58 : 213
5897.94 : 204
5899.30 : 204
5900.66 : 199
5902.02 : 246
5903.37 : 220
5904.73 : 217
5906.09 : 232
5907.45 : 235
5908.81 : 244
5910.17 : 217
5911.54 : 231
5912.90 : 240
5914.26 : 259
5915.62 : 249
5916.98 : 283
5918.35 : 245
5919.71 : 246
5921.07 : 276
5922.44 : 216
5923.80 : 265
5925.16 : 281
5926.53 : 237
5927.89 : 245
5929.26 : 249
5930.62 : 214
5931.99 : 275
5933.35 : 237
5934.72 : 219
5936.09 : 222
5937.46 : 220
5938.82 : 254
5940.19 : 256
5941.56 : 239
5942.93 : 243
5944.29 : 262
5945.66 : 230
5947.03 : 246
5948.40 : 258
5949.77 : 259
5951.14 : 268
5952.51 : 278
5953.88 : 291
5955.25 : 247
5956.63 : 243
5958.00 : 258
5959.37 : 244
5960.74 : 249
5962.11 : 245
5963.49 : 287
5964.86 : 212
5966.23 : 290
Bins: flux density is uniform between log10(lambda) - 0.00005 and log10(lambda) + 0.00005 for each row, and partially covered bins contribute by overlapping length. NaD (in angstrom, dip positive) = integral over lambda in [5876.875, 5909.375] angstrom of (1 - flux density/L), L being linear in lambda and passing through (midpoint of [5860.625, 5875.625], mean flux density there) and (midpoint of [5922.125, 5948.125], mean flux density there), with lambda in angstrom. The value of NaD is 3.1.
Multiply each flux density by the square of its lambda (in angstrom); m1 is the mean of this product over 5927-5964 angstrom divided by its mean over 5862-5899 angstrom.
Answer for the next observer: 1.08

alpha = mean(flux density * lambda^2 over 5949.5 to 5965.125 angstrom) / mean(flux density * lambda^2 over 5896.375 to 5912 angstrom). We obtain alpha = 1.18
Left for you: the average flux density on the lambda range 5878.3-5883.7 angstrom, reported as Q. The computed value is 255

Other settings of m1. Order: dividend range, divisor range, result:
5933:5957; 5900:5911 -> 1.11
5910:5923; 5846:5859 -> 1.02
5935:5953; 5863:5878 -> 1.00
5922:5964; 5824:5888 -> 1.03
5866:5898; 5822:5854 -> 0.95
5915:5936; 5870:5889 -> 1.02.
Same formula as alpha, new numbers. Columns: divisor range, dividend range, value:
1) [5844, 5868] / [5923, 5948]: 1.01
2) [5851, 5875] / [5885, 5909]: 0.88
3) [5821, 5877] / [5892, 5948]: 0.97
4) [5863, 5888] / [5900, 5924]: 0.97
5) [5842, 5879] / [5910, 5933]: 1.02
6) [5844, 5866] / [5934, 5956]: 1.04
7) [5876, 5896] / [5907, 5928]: 1.10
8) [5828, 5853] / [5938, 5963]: 1.06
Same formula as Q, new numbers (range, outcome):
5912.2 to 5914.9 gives 249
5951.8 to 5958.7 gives 263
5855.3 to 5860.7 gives 240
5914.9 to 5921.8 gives 259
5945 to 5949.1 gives 245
